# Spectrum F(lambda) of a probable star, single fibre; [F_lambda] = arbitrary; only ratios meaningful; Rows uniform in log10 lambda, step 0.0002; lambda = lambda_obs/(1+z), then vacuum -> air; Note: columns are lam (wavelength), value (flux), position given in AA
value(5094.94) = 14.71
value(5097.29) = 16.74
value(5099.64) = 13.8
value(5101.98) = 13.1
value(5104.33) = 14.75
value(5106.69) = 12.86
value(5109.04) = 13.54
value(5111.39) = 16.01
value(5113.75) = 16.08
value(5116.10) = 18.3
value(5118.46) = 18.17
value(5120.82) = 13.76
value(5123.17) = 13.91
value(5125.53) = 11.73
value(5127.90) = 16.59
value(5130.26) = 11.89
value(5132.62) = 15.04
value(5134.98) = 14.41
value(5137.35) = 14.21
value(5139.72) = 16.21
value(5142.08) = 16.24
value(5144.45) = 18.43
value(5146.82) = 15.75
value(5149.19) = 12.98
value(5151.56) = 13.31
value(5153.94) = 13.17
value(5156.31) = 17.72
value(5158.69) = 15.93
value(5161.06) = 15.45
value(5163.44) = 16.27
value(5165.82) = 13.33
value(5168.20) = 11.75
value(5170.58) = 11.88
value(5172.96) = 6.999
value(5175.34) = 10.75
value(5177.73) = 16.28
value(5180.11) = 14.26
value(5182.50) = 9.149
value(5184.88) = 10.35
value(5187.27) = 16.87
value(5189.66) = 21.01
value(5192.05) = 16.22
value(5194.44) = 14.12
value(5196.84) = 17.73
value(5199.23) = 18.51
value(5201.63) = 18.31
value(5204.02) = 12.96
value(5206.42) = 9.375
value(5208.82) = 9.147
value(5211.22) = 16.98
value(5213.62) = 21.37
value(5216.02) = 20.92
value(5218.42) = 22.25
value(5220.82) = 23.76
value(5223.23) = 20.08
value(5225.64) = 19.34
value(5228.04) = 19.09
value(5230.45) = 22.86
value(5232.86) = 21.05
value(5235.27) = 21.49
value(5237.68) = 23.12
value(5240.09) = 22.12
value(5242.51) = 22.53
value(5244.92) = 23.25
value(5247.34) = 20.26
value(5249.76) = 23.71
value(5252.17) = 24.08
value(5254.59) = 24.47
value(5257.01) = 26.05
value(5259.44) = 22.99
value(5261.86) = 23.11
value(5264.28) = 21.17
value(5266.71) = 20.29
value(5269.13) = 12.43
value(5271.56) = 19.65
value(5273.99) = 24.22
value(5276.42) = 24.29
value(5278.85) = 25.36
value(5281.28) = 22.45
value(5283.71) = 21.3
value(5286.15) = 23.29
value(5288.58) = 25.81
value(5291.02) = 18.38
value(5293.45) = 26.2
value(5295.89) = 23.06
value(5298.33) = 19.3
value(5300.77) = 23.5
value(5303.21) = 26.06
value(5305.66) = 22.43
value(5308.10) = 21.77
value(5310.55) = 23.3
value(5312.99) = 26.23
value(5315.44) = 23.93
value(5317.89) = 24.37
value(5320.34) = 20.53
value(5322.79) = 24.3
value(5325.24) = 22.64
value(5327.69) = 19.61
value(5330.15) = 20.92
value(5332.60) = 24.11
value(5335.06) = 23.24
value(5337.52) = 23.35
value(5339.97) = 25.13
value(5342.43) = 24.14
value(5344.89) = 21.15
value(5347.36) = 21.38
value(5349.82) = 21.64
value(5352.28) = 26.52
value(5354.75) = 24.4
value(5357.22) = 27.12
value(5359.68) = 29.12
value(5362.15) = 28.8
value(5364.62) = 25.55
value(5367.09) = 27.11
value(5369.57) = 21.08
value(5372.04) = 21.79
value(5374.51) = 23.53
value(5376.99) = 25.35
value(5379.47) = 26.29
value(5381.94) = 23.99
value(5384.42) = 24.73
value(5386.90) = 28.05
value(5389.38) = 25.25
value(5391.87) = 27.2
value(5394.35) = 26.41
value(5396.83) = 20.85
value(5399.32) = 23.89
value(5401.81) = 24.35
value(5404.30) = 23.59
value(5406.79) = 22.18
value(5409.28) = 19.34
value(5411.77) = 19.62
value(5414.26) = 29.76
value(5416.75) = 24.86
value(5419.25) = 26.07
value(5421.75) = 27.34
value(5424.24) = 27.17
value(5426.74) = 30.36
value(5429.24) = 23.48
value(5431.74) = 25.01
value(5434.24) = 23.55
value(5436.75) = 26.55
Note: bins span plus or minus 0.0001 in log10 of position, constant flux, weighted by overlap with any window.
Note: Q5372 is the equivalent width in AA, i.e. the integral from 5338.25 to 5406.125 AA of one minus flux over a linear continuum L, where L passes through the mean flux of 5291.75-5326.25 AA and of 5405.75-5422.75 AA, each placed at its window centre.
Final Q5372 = -2.6 AA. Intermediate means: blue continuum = 23.3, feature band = 24.7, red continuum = 24.1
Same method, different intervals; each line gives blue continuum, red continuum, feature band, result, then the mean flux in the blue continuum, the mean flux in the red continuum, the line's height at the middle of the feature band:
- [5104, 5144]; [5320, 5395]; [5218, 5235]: -1.8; 15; 24.4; 19.1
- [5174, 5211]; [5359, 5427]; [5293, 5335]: -4.5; 14.4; 25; 20.8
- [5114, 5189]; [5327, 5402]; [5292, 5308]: -1.4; 14.3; 24.4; 21.4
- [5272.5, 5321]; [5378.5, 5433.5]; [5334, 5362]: -0.4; 23.3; 25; 24.1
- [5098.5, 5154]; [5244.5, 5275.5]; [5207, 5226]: 0.7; 14.8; 22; 19.6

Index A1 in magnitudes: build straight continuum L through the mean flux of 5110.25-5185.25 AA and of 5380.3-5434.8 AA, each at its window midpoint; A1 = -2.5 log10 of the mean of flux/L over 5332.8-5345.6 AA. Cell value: -0.07 mag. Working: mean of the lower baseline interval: 14.3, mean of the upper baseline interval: 24.9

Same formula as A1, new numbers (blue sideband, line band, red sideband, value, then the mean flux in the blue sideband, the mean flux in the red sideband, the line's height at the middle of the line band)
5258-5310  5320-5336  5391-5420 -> 0.029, 22.3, 23.9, 22.9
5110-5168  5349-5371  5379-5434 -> -0.111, 15.1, 25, 23.2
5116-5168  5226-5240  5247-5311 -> -0.074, 15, 22.6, 20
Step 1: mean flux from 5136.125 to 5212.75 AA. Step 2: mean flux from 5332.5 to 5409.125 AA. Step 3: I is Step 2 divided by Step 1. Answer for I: 1.7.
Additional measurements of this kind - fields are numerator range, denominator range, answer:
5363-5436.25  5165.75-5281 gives 1.33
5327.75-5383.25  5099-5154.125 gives 1.64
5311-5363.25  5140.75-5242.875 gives 1.45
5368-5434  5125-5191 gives 1.73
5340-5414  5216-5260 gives 1.09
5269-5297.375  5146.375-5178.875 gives 1.65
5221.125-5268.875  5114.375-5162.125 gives 1.45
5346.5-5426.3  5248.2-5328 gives 1.09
